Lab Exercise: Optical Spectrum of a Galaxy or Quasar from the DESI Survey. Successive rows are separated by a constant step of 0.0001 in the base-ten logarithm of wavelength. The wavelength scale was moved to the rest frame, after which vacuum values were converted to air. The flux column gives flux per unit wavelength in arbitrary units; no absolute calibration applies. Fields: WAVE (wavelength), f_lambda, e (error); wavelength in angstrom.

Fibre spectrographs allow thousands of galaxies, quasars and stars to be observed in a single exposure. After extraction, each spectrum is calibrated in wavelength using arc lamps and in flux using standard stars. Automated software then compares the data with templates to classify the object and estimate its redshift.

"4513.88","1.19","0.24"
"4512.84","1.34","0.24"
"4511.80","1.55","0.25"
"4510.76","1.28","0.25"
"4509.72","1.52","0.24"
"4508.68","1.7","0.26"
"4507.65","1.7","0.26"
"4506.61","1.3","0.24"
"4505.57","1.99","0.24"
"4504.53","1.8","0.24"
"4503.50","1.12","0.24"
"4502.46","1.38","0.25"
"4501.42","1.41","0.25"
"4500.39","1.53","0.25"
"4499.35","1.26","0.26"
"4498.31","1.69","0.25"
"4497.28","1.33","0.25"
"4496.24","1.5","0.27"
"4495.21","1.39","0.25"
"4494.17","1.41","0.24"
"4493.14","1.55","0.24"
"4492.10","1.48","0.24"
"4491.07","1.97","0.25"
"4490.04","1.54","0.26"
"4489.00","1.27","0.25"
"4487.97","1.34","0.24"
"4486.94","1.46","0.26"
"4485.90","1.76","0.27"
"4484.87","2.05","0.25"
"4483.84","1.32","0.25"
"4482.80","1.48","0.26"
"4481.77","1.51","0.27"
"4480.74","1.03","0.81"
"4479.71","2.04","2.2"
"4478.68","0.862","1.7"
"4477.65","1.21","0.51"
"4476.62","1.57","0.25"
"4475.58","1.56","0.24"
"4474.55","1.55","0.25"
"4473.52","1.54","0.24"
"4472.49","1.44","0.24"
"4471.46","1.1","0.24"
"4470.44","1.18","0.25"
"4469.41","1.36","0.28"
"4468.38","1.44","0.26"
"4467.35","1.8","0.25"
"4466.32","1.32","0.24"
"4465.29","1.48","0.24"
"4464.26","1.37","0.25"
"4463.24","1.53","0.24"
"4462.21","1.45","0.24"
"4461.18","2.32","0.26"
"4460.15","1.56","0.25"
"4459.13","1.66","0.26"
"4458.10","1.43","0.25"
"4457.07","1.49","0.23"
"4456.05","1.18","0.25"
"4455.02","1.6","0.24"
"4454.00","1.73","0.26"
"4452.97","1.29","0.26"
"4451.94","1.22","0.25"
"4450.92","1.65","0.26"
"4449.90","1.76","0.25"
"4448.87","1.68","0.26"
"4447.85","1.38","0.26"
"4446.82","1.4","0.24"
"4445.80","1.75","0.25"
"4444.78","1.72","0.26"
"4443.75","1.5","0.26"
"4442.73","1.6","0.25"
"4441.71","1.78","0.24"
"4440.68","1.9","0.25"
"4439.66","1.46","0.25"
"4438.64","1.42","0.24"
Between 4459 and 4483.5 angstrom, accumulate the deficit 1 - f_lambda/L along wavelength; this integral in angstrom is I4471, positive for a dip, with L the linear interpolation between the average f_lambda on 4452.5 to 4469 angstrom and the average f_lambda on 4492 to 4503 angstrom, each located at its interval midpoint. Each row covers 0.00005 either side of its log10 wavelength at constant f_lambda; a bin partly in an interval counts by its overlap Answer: 0.7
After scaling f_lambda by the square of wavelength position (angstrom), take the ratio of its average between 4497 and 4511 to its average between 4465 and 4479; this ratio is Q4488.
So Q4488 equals 1.1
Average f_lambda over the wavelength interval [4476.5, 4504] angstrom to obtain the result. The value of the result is 1.46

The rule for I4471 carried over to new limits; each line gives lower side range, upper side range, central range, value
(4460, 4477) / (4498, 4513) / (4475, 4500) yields 0.34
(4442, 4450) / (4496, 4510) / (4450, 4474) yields 1.29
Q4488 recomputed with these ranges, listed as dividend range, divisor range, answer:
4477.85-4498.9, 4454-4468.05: 0.97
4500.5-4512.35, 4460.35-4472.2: 1.04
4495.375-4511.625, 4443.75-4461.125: 0.99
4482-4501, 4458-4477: 1.02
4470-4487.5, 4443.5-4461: 0.95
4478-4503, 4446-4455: 0.99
